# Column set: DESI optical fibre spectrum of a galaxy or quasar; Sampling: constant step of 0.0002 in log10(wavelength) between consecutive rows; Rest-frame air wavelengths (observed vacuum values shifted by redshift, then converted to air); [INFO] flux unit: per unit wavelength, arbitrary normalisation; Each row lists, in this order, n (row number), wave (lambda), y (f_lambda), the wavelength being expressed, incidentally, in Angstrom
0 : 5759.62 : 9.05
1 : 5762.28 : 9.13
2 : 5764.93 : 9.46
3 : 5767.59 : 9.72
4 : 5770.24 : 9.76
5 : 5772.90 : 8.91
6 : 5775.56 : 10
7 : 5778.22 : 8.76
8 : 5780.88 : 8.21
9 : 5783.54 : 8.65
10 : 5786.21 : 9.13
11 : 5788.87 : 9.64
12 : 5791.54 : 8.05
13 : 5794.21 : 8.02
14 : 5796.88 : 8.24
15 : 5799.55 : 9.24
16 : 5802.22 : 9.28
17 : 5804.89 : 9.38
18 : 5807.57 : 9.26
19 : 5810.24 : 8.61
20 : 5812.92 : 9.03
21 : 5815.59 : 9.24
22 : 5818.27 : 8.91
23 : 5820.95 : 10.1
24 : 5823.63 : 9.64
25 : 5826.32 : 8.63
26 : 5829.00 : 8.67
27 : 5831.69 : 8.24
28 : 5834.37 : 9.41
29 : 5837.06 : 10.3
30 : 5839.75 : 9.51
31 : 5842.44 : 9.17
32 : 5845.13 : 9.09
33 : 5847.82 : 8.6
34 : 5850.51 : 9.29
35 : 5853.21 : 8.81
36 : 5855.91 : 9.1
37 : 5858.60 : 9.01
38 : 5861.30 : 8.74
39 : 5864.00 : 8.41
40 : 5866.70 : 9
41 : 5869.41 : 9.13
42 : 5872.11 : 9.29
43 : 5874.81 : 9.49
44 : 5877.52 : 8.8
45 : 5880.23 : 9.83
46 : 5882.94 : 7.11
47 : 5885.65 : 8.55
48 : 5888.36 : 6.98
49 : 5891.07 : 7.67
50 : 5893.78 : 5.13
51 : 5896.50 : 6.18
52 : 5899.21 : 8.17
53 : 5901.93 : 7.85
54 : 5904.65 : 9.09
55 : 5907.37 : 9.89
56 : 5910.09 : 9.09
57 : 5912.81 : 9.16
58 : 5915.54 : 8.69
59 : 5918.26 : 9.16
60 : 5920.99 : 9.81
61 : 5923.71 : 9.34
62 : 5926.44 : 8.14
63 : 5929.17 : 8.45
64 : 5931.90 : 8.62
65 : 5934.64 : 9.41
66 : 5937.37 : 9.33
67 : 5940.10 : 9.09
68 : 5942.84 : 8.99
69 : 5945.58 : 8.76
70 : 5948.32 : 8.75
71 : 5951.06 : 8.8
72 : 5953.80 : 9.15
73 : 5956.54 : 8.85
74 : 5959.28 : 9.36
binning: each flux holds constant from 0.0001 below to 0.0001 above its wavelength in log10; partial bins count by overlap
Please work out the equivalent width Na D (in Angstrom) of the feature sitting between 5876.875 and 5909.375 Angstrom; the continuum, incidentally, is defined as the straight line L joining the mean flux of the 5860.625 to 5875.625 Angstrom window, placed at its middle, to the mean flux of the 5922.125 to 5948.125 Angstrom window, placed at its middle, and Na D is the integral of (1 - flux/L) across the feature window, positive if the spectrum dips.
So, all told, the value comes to 3.72 Angstrom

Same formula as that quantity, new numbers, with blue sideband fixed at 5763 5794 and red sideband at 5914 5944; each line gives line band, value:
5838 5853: -0.2 Angstrom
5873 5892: 1.4 Angstrom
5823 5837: 0.1 Angstrom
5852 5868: 0.3 Angstrom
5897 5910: 0.6 Angstrom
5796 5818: 0.0 Angstrom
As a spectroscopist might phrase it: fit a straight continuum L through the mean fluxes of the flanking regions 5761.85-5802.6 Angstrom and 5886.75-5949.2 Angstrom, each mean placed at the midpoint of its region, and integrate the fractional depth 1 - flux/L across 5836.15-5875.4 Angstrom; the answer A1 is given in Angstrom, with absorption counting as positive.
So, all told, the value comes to -1.7 Angstrom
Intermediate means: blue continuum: 9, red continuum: 8.51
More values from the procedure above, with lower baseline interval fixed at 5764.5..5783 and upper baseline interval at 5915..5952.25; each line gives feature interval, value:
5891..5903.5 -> 2.85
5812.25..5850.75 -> -0.25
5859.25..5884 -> 0.47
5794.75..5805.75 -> 0.28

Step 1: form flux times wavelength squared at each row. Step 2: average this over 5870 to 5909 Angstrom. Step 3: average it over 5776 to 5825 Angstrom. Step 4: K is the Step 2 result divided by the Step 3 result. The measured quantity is 0.94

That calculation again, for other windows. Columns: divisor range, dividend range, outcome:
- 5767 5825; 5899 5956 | 1.03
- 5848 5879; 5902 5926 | 1.04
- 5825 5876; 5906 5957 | 1.03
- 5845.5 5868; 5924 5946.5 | 1.03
